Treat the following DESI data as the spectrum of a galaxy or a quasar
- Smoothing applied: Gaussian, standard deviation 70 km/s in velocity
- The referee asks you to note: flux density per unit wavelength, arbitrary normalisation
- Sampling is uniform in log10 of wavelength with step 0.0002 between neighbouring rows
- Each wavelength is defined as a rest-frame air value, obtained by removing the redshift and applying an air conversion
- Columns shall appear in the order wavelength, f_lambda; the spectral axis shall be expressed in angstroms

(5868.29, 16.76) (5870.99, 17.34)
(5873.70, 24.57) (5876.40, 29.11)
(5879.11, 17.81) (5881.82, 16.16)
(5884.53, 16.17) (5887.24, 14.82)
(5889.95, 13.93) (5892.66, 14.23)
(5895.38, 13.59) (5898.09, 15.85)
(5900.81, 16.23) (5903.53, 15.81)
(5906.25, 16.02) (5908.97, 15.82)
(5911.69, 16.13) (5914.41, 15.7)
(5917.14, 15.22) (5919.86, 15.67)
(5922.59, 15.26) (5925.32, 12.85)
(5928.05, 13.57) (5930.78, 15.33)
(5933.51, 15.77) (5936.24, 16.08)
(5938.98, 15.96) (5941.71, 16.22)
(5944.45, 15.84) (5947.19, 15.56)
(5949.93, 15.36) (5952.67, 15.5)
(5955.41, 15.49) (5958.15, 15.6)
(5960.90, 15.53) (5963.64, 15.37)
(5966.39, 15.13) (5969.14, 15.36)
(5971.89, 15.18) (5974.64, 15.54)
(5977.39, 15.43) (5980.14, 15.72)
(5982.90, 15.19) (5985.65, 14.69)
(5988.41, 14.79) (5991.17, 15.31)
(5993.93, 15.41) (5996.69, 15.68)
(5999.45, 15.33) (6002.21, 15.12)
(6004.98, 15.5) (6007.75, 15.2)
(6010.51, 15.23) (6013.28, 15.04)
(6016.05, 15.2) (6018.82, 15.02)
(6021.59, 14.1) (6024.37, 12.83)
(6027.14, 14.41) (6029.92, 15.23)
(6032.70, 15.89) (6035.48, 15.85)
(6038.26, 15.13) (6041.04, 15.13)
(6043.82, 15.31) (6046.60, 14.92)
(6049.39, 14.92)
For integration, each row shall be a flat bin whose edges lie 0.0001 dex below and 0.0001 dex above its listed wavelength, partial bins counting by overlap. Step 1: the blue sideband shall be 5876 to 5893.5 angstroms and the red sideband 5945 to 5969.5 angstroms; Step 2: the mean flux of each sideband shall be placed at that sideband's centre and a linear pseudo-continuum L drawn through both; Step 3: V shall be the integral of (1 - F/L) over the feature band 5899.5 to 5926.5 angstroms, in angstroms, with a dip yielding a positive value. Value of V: 1.4 angstroms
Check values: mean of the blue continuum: 16.9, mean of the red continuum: 15.4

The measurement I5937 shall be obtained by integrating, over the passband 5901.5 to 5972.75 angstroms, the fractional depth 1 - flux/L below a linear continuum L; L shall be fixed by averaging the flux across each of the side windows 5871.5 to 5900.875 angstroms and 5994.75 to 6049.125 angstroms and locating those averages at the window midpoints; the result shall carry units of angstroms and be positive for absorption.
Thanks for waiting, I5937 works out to 5.0 angstroms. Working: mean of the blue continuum 17.5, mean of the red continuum 15.1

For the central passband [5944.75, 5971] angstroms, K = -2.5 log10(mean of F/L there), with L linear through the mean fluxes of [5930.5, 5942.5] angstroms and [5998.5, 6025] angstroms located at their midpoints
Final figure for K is 0.01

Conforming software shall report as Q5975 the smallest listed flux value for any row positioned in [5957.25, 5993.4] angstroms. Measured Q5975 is 14.69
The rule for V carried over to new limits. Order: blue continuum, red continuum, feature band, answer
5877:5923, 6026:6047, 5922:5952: 0.7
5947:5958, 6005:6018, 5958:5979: 0.0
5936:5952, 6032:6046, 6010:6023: 0.5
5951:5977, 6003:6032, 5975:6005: -0.3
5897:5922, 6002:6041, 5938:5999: -0.3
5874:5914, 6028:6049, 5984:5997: 0.5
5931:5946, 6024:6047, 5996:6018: 0.1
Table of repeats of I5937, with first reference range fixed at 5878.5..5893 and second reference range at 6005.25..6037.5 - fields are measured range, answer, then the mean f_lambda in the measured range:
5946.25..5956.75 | -0.2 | 15.5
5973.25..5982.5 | -0.3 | 15.5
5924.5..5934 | 0.6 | 14.3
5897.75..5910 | -0.4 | 16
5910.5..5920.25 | -0.2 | 15.7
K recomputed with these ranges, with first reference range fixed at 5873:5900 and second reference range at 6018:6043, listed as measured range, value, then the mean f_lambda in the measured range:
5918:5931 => 0.16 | 14.5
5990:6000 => 0.00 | 15.4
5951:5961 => 0.04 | 15.5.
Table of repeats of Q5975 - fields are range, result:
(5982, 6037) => 12.83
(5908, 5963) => 12.85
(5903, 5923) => 15.22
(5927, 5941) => 13.57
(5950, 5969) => 15.13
